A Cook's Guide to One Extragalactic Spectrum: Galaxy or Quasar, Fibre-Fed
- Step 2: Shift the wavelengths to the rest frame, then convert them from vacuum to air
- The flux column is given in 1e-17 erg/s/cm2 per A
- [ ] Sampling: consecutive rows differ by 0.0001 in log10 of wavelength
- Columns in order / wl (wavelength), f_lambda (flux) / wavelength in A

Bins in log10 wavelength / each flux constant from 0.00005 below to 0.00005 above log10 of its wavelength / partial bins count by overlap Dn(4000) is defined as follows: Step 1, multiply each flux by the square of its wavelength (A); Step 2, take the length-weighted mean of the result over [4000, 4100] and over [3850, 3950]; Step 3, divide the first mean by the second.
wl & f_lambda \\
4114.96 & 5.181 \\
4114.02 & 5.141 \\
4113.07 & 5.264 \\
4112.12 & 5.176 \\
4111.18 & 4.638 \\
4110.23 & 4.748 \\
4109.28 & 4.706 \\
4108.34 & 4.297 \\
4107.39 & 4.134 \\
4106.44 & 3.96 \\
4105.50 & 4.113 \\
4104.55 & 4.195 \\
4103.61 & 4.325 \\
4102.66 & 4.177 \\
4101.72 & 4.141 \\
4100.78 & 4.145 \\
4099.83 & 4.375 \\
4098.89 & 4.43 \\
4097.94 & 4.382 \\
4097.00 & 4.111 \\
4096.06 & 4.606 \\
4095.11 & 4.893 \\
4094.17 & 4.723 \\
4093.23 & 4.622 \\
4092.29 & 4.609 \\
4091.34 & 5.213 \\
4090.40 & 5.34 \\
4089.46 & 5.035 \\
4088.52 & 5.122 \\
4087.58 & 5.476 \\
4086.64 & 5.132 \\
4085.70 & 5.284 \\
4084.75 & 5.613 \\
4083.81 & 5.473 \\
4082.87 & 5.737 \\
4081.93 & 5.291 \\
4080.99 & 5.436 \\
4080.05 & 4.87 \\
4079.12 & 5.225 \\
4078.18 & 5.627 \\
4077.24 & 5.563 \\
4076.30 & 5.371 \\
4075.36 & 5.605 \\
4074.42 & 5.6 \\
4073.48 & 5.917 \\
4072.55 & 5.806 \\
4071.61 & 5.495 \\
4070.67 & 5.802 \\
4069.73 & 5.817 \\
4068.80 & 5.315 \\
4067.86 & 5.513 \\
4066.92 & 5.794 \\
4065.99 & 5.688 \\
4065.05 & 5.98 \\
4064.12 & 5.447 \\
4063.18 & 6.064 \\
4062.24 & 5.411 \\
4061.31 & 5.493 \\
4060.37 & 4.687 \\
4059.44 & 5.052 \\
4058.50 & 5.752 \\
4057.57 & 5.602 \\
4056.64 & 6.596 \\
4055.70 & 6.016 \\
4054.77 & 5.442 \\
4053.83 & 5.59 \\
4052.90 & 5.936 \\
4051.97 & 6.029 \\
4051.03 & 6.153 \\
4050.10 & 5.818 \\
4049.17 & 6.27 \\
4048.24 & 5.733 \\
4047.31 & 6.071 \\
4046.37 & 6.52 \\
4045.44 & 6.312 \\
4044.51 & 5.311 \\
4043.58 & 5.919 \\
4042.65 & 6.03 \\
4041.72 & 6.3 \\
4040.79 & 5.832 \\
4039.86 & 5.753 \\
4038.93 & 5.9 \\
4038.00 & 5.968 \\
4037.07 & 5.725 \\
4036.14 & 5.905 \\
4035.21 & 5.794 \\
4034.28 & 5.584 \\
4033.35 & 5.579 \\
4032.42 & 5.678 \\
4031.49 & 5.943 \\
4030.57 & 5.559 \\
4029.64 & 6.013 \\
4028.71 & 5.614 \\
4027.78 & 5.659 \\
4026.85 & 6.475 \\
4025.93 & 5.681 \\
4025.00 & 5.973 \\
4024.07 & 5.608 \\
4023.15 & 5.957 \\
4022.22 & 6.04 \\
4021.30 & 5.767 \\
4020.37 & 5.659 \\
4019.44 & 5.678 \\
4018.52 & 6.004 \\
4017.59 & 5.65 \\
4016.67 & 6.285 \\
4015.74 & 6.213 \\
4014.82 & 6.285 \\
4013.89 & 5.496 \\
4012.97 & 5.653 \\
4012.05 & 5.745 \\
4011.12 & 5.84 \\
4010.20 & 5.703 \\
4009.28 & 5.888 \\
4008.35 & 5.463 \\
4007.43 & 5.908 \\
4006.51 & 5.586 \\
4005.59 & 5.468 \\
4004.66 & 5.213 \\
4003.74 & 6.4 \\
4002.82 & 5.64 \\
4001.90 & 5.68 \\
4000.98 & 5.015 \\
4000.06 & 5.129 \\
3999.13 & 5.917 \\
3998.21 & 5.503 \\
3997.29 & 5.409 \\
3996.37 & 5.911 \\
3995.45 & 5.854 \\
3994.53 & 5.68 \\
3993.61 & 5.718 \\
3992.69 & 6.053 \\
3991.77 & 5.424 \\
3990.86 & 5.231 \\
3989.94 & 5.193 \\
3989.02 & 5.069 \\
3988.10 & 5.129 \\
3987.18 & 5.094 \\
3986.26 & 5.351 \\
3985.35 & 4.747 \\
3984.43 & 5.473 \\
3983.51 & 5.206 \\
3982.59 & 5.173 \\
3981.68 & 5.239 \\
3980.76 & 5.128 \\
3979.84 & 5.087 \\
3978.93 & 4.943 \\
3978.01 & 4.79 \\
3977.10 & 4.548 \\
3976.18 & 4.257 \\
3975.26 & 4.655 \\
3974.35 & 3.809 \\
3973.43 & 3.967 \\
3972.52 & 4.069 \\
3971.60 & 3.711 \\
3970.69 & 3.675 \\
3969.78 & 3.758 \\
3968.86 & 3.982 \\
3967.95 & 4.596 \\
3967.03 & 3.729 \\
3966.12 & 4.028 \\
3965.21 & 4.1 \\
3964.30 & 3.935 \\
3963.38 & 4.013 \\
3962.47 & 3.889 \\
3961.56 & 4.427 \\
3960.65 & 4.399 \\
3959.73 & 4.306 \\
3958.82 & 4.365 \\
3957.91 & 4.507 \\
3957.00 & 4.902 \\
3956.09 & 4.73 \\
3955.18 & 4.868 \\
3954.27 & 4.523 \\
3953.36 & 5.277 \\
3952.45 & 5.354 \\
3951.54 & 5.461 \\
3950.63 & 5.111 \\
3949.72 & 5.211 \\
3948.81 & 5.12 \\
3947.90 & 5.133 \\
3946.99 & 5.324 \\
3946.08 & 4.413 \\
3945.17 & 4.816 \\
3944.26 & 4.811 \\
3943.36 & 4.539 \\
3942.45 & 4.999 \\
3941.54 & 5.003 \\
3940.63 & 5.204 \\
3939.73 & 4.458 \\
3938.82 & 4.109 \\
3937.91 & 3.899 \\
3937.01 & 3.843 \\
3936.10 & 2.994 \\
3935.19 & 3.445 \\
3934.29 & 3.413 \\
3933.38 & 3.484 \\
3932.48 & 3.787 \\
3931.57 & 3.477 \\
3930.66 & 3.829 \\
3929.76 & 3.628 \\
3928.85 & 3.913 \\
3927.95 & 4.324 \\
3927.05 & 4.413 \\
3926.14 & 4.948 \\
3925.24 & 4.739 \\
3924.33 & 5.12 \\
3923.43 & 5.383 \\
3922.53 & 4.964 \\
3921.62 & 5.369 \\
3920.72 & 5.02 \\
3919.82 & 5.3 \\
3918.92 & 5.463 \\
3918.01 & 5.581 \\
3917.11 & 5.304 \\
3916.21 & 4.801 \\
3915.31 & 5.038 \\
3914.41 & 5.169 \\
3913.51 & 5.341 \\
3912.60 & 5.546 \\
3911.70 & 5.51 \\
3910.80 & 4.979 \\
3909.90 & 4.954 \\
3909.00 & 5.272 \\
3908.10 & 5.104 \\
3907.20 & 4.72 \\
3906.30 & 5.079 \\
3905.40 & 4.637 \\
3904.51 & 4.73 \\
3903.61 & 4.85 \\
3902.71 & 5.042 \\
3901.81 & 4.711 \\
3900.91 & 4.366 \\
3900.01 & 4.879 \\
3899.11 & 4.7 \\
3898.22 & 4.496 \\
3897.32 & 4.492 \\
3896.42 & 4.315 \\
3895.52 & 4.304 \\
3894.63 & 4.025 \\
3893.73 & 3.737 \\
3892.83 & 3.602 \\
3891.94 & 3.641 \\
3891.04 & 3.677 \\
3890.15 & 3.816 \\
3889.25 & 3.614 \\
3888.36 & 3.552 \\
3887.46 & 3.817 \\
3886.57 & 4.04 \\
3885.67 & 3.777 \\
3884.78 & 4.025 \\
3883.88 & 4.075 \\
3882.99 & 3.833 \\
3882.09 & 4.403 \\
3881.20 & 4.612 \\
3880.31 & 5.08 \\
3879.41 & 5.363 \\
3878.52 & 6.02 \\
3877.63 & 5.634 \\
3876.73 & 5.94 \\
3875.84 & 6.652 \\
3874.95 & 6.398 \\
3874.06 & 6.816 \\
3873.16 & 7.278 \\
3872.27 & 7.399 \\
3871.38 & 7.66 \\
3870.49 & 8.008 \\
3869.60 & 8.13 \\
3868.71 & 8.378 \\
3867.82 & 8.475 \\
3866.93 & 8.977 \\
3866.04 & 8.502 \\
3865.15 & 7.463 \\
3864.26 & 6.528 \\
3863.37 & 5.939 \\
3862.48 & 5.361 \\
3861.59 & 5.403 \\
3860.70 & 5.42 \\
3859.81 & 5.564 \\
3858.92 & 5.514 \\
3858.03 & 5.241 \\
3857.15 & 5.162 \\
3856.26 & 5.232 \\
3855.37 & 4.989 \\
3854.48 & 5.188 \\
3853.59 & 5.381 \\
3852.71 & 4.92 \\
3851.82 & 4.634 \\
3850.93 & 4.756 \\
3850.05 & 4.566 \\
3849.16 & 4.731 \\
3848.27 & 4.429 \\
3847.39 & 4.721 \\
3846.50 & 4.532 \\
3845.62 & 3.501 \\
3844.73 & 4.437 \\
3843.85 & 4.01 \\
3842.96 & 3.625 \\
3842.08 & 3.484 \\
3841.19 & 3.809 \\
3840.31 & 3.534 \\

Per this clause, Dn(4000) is 1.20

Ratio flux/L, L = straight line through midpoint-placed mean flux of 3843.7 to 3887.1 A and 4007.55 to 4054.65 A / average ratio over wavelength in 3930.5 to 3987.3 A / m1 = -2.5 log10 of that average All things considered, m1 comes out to 0.28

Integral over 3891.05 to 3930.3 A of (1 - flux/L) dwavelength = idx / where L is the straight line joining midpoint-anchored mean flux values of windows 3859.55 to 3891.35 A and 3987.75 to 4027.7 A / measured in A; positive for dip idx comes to 7.0 A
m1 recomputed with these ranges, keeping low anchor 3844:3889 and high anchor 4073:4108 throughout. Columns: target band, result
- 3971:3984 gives 0.14 mag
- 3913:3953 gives 0.16 mag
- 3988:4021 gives -0.10 mag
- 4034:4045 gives -0.15 mag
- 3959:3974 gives 0.29 mag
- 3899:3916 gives 0.10 mag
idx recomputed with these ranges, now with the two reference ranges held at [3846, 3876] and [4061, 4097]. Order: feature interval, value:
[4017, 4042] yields -1.3 A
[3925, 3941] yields 5.2 A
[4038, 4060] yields -1.7 A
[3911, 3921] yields 1.1 A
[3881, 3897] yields 5.6 A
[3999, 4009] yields 0.1 A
